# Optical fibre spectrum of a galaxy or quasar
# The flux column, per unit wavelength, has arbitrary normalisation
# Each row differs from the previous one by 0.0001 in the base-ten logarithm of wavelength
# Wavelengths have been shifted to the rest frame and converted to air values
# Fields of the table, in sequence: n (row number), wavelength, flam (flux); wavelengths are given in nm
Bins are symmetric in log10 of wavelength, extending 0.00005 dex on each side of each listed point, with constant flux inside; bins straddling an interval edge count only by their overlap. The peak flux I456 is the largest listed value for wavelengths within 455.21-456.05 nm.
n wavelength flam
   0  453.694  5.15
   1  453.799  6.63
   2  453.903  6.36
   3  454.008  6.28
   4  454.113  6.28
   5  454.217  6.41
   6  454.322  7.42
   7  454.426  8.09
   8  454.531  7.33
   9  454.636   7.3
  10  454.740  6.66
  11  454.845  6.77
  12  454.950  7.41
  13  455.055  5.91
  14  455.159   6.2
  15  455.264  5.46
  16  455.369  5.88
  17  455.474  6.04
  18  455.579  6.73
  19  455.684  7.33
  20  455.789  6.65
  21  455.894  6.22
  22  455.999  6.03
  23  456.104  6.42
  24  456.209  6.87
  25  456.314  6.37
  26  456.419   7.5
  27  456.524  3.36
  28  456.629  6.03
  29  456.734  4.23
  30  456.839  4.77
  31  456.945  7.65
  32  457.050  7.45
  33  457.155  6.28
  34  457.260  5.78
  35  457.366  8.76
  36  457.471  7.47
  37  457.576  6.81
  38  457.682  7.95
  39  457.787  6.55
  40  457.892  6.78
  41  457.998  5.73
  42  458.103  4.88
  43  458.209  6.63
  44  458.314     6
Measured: 7.33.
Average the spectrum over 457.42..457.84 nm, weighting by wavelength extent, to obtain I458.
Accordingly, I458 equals 7.2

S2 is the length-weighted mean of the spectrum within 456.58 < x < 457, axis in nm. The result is 5.68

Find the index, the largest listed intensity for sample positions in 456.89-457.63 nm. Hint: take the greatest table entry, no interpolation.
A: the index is 8.76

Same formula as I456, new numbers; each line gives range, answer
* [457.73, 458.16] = 6.78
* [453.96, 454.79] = 8.09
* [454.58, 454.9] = 7.3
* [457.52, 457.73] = 7.95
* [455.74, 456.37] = 6.87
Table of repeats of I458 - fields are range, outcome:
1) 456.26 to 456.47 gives 6.94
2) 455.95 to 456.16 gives 6.24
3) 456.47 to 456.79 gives 4.57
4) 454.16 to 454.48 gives 7.3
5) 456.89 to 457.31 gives 6.79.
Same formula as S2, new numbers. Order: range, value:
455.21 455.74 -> 6.28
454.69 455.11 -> 6.68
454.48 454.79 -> 7.11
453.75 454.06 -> 6.42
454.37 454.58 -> 7.72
